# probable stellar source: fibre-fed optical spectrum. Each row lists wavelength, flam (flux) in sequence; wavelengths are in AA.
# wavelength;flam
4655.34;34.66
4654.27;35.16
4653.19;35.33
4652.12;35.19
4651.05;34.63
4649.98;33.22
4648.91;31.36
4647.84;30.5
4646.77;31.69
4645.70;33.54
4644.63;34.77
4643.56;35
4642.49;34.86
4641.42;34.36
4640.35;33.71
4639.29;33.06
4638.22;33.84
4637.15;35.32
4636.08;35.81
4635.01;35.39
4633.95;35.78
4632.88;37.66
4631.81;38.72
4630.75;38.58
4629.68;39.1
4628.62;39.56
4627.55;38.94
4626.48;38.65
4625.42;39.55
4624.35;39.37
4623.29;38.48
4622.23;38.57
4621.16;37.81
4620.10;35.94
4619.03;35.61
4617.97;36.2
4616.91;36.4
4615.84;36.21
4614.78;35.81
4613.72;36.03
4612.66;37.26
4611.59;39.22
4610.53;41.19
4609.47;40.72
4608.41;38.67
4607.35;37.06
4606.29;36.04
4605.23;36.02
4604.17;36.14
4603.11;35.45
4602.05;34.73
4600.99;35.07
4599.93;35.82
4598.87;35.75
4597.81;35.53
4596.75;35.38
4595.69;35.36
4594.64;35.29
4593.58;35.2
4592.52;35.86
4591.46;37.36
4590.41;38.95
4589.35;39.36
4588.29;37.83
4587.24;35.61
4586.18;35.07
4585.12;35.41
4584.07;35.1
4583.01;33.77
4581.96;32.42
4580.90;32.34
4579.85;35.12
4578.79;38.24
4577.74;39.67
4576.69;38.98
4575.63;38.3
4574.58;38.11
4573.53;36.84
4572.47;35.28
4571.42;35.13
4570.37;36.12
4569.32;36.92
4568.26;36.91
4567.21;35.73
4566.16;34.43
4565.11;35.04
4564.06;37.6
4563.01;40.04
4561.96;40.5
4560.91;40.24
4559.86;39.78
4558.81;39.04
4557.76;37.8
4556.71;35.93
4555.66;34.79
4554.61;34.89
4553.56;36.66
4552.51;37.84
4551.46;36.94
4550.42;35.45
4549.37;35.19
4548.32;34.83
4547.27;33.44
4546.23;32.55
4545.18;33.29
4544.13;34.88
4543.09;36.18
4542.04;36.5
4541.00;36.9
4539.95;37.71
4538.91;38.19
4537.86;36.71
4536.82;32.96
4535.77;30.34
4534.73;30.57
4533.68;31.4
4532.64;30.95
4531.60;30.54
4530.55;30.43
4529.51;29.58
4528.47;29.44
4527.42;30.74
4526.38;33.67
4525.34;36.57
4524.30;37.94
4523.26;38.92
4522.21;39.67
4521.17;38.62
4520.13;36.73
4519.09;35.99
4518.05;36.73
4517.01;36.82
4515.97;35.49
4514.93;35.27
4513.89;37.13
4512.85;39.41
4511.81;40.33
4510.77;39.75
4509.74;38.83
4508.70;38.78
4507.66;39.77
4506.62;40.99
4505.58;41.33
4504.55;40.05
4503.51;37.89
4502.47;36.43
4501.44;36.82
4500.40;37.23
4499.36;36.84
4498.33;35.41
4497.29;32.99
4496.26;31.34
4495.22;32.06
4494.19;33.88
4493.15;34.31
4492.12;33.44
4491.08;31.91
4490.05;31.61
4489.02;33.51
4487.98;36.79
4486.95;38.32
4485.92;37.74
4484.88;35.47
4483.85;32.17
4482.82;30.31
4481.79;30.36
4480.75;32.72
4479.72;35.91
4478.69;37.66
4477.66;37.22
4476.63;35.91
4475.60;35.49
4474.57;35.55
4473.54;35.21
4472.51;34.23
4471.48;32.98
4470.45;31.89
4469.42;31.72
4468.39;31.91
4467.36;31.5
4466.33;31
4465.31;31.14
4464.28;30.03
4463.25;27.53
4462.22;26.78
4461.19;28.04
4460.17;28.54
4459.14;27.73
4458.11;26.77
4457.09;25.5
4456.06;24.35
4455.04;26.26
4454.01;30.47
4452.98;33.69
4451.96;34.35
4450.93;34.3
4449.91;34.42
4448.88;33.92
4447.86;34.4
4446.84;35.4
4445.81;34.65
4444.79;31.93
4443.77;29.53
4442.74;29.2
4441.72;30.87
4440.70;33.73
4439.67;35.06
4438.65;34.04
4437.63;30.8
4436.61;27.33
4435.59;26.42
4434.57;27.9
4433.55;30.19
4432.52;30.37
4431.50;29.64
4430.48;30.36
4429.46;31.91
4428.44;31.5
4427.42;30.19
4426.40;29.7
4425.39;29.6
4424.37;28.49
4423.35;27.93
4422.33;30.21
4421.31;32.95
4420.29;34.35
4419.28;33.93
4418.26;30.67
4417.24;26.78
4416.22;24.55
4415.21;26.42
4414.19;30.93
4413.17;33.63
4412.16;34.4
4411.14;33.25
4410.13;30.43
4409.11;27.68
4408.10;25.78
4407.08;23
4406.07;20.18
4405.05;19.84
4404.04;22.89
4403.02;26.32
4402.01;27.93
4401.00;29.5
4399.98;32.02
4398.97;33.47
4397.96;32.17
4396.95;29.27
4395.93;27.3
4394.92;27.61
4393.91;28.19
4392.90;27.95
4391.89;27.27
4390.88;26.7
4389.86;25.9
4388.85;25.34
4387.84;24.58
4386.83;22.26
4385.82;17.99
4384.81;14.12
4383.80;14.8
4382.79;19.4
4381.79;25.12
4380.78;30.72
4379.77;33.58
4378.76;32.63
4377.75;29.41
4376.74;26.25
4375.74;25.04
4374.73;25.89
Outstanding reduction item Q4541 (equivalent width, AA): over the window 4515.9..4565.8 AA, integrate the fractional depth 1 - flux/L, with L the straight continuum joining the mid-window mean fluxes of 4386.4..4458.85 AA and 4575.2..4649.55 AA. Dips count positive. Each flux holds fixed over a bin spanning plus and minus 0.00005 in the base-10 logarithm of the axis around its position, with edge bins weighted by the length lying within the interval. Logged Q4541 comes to -2.6 AA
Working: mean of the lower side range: 29.5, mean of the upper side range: 36.3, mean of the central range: 35.5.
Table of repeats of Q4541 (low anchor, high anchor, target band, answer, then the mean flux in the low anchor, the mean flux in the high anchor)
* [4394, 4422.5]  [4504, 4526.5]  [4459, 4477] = 1.34 AA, 28.8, 38.2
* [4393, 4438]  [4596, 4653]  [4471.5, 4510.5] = -4.86 AA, 29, 36.2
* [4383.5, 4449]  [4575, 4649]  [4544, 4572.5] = -1.75 AA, 28.8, 36.3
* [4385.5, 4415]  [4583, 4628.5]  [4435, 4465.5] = -0.88 AA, 27.4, 36.9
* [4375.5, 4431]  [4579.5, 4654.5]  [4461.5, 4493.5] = -2.74 AA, 27.7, 36.1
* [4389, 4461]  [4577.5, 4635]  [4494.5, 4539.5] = -3.37 AA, 29.6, 36.8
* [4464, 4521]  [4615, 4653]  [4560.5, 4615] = -1.39 AA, 35.4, 35.9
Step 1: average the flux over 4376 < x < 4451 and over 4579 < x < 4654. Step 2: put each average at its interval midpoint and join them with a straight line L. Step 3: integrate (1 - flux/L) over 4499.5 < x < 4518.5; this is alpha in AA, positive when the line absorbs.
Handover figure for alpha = -3.6 AA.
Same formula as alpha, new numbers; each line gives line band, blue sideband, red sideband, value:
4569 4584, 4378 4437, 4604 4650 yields -0.8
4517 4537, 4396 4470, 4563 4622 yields -0.1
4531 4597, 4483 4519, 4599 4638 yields 1.7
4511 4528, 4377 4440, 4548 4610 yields -1.7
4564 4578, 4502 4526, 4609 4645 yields 0.3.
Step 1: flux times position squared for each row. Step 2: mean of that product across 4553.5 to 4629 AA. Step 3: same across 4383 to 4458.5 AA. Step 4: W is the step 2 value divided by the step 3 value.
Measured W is 1.4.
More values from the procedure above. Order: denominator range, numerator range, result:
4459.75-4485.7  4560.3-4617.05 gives 1.19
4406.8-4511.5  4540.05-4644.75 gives 1.19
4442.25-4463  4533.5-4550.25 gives 1.18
